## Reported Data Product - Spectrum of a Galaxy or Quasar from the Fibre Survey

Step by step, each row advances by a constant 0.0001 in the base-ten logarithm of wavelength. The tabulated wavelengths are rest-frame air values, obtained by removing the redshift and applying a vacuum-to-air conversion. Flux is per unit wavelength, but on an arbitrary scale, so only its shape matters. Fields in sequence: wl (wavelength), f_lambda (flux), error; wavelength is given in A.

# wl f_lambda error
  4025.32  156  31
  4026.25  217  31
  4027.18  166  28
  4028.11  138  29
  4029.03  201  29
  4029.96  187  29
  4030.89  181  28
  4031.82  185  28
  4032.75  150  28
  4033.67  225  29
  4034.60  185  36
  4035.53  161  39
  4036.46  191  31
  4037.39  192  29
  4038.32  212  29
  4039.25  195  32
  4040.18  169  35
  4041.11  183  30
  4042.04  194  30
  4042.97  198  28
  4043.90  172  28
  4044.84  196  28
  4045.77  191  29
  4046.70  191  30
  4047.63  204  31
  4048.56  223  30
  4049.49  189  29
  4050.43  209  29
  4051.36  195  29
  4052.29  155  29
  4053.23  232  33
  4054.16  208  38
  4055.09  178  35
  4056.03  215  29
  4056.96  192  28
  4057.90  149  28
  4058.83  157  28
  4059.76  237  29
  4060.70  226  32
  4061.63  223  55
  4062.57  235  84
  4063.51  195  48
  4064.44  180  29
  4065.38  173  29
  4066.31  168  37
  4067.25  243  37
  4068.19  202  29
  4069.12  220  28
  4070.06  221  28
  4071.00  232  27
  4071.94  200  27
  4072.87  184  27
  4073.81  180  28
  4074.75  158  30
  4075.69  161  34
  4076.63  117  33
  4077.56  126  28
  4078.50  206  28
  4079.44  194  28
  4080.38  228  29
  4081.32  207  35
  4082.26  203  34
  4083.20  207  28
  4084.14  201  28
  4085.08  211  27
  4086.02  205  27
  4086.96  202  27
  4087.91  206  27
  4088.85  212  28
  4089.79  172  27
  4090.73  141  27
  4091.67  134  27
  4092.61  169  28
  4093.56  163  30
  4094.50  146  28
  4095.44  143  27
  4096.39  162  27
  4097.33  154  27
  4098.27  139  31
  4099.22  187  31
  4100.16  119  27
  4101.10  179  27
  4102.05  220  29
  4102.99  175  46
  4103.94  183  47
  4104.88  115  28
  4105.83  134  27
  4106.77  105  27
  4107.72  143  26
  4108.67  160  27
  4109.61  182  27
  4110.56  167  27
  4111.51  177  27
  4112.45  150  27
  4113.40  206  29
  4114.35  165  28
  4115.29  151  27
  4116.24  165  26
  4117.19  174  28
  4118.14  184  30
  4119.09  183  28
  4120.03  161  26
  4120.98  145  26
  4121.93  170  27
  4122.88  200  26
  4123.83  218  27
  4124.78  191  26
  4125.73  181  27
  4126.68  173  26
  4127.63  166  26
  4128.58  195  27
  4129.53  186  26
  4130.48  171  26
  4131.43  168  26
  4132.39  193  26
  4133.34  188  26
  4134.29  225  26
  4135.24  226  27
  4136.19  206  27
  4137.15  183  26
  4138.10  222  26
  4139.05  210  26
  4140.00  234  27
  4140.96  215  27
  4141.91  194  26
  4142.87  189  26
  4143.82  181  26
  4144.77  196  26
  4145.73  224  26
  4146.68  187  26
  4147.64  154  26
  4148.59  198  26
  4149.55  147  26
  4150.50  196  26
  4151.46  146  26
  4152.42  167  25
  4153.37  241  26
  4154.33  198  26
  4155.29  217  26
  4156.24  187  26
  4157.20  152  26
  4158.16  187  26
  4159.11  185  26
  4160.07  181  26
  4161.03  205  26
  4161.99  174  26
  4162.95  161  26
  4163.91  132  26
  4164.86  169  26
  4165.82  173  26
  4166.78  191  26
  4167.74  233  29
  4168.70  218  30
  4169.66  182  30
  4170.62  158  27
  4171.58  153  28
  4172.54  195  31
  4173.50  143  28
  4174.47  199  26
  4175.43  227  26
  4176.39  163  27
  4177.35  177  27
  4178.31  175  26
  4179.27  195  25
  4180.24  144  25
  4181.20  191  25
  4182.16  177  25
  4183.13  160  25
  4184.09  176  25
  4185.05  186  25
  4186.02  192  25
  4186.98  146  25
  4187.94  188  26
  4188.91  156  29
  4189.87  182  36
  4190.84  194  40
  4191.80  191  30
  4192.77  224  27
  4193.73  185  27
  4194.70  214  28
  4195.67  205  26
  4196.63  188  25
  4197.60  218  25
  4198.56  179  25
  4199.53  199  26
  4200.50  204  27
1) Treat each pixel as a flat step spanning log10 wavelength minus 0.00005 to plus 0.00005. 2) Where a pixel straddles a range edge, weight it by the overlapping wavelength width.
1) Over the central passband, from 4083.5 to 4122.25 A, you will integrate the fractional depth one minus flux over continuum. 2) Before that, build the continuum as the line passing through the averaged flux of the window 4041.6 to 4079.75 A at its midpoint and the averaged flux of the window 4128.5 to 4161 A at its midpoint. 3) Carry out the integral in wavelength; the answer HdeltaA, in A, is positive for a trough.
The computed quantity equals 5.1 A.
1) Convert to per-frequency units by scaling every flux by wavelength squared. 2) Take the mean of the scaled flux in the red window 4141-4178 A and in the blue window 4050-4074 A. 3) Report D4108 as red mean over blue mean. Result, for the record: 1.0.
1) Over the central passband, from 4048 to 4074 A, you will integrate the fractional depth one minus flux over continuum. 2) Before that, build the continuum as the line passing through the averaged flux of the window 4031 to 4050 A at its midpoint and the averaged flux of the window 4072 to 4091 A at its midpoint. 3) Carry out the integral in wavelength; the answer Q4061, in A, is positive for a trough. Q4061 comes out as -1.7 A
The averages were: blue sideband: 190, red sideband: 187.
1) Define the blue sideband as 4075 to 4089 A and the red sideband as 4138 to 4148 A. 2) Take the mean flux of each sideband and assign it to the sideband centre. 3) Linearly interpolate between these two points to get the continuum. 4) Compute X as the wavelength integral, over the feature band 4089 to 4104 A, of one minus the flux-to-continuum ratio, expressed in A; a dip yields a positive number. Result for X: 2.43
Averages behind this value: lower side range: 191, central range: 162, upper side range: 200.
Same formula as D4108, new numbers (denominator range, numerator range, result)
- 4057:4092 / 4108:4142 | 0.99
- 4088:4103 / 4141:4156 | 1.19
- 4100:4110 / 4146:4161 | 1.20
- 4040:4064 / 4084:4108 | 0.86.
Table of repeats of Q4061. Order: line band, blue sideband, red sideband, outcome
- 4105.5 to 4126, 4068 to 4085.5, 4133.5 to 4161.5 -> 2.6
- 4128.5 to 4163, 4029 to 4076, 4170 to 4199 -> -1.1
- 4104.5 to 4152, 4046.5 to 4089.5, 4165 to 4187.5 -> 1.9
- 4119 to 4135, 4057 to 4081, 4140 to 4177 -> 0.3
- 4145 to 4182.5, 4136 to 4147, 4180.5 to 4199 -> 2.6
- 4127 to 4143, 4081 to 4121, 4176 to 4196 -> -2.1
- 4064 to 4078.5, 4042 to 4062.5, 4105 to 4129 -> 0.3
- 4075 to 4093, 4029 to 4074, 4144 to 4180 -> 0.7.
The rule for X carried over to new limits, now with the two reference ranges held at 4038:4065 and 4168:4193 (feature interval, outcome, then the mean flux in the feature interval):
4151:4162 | -0.2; 187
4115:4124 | 0.7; 174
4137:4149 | -0.9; 200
